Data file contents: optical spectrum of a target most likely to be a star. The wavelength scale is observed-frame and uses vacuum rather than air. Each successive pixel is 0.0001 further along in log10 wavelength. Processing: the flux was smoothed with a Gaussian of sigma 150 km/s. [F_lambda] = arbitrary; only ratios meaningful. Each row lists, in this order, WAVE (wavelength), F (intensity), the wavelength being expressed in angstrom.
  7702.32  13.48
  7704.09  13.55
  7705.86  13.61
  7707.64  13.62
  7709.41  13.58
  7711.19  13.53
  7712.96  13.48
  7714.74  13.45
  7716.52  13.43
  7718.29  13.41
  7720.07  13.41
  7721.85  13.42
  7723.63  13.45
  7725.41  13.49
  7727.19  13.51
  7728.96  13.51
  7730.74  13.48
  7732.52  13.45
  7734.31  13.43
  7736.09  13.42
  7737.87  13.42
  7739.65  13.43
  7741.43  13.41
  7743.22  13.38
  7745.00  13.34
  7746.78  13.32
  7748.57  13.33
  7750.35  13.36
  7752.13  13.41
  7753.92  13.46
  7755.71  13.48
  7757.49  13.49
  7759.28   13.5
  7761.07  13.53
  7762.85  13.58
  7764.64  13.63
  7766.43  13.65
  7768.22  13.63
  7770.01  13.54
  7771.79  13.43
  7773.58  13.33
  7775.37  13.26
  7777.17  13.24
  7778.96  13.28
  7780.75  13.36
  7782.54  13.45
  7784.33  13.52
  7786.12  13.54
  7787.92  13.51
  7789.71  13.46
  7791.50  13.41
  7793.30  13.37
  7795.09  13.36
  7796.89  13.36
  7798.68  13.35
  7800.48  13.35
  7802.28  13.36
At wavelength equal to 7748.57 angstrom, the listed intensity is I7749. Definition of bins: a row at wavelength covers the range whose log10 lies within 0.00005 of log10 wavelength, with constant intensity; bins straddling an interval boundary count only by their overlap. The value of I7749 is 13.33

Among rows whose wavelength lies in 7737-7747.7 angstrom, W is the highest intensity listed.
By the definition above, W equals 13.43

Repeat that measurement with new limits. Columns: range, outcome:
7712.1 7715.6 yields 13.48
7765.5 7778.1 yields 13.65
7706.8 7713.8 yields 13.62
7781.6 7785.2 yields 13.52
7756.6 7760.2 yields 13.5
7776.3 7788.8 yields 13.54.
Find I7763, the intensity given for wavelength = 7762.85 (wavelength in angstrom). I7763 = 13.58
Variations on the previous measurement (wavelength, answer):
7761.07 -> 13.53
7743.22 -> 13.38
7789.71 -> 13.46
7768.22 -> 13.63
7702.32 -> 13.48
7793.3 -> 13.37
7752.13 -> 13.41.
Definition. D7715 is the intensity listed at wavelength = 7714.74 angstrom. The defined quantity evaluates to 13.45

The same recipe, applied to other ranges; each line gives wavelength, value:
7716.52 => 13.43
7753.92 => 13.46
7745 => 13.34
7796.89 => 13.36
